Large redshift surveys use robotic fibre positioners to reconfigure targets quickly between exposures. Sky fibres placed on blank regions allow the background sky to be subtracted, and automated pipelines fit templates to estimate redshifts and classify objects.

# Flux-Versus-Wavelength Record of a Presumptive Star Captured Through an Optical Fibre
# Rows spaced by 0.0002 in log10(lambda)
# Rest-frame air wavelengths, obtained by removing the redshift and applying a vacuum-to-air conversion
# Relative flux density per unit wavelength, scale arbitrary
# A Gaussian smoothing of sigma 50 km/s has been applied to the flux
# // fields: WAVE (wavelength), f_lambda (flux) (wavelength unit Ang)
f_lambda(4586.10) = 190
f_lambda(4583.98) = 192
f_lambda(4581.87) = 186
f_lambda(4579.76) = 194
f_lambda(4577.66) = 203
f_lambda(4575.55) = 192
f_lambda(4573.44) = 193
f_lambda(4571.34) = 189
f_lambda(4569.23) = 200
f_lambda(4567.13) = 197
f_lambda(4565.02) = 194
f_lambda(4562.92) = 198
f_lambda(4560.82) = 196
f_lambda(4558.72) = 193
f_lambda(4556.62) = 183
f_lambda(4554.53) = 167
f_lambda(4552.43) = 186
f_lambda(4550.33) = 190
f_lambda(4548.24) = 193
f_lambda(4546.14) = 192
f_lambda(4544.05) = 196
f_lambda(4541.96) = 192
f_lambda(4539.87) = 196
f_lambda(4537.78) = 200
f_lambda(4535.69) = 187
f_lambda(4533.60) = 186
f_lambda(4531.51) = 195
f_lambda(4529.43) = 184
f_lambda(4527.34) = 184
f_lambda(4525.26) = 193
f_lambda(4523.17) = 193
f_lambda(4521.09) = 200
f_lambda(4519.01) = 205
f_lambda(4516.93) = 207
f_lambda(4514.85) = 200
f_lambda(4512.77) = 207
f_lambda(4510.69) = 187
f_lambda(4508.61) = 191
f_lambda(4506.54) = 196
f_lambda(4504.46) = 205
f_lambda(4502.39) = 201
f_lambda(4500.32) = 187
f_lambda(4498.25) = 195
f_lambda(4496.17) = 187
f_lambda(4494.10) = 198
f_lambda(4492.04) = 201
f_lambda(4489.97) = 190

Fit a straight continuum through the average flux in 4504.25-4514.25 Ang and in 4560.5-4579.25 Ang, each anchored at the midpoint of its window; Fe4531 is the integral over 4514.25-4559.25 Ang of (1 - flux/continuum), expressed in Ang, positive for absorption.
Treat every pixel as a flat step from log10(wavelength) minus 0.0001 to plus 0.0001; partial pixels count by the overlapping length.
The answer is 1.0 Ang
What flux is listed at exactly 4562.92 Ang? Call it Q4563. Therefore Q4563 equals 198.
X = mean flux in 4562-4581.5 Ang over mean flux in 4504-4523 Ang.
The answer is 0.98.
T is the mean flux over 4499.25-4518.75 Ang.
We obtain 198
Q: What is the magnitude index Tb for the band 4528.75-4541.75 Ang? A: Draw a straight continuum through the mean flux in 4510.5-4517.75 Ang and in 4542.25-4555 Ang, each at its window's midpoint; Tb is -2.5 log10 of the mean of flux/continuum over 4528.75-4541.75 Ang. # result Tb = 0.01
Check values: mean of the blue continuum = 201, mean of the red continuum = 188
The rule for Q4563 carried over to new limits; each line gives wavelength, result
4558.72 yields 193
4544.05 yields 196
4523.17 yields 193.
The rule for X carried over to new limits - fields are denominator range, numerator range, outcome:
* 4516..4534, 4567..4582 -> 1.00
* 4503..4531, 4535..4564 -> 0.97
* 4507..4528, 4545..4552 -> 0.97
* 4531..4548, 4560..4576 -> 1.01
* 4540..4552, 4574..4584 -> 1.01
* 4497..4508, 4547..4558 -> 0.94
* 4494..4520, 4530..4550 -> 0.98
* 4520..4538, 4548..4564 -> 0.99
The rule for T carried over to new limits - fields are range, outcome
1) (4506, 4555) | 193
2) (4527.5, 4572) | 191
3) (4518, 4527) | 197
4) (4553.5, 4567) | 189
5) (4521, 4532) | 191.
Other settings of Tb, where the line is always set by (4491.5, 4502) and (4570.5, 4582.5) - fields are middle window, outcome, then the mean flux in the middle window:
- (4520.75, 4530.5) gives 0.02 mag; 190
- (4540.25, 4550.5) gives 0.00 mag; 193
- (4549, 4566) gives 0.03 mag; 189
